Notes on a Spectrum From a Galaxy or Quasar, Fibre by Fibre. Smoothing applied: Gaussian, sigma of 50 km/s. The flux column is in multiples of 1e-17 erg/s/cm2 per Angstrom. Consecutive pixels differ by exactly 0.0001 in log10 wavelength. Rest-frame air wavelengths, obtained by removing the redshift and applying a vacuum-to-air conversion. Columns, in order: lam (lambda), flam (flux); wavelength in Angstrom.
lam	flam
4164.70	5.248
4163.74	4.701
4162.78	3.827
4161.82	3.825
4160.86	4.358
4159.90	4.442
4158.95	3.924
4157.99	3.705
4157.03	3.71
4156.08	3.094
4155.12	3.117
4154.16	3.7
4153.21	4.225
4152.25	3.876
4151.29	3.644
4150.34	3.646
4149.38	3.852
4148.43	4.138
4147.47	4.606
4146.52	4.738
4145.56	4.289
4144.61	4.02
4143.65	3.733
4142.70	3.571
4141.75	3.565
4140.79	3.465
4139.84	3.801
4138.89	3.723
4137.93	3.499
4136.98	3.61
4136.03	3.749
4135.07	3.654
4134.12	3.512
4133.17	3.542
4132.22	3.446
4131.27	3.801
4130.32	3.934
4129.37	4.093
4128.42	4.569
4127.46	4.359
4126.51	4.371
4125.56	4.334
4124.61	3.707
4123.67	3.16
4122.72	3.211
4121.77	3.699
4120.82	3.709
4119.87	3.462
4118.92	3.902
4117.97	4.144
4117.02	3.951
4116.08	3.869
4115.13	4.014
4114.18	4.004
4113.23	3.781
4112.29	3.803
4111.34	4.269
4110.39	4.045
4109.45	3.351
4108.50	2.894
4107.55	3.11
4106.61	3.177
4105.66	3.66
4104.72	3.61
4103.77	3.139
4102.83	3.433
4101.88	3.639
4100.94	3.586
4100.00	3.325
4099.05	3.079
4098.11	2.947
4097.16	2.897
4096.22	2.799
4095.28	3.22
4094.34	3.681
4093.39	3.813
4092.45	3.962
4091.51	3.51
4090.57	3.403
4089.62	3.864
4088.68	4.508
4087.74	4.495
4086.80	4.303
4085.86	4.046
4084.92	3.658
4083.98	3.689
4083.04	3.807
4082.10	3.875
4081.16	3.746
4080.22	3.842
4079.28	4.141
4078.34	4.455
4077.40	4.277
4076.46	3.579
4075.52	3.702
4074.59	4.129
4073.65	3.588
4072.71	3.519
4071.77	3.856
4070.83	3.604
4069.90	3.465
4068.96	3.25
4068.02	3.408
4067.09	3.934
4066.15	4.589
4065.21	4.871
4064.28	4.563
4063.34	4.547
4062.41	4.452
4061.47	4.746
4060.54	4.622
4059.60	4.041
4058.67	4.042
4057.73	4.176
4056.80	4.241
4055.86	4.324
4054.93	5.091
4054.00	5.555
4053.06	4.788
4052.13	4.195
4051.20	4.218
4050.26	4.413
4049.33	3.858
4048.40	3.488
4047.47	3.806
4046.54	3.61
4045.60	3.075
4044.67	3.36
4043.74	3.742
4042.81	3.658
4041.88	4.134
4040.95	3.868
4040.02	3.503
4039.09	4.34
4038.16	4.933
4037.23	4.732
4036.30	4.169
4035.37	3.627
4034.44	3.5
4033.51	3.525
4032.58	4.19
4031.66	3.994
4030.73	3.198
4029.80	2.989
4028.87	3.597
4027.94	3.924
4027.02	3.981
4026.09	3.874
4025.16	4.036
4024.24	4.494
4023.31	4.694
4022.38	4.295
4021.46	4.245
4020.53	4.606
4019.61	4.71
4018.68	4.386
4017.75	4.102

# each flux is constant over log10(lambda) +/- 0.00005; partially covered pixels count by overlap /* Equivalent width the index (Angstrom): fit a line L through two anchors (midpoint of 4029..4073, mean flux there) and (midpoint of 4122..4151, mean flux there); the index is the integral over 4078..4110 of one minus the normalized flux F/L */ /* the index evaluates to 2.78 Angstrom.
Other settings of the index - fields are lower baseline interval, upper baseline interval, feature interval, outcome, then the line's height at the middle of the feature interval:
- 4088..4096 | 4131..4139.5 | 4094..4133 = 0.36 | 3.67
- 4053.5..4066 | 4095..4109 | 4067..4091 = 0.51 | 3.96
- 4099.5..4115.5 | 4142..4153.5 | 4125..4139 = -0.16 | 3.84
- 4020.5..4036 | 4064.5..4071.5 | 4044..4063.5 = -1.54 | 3.9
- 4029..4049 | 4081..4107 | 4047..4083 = -4.19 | 3.7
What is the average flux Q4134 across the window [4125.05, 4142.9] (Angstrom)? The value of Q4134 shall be 3.82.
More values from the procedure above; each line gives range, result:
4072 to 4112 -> 3.66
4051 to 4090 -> 4.14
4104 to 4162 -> 3.8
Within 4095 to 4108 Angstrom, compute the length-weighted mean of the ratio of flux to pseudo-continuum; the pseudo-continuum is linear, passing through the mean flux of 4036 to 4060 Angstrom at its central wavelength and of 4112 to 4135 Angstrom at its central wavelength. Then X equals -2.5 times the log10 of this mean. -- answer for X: 0.20 mag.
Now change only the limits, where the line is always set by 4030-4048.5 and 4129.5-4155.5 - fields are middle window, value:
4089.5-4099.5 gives 0.135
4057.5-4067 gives -0.167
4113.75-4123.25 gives 0.005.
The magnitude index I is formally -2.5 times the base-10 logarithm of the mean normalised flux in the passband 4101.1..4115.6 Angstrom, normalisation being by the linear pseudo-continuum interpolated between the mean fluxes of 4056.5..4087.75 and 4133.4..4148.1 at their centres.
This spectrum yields 0.10 mag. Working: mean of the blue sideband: 4.03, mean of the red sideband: 3.83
